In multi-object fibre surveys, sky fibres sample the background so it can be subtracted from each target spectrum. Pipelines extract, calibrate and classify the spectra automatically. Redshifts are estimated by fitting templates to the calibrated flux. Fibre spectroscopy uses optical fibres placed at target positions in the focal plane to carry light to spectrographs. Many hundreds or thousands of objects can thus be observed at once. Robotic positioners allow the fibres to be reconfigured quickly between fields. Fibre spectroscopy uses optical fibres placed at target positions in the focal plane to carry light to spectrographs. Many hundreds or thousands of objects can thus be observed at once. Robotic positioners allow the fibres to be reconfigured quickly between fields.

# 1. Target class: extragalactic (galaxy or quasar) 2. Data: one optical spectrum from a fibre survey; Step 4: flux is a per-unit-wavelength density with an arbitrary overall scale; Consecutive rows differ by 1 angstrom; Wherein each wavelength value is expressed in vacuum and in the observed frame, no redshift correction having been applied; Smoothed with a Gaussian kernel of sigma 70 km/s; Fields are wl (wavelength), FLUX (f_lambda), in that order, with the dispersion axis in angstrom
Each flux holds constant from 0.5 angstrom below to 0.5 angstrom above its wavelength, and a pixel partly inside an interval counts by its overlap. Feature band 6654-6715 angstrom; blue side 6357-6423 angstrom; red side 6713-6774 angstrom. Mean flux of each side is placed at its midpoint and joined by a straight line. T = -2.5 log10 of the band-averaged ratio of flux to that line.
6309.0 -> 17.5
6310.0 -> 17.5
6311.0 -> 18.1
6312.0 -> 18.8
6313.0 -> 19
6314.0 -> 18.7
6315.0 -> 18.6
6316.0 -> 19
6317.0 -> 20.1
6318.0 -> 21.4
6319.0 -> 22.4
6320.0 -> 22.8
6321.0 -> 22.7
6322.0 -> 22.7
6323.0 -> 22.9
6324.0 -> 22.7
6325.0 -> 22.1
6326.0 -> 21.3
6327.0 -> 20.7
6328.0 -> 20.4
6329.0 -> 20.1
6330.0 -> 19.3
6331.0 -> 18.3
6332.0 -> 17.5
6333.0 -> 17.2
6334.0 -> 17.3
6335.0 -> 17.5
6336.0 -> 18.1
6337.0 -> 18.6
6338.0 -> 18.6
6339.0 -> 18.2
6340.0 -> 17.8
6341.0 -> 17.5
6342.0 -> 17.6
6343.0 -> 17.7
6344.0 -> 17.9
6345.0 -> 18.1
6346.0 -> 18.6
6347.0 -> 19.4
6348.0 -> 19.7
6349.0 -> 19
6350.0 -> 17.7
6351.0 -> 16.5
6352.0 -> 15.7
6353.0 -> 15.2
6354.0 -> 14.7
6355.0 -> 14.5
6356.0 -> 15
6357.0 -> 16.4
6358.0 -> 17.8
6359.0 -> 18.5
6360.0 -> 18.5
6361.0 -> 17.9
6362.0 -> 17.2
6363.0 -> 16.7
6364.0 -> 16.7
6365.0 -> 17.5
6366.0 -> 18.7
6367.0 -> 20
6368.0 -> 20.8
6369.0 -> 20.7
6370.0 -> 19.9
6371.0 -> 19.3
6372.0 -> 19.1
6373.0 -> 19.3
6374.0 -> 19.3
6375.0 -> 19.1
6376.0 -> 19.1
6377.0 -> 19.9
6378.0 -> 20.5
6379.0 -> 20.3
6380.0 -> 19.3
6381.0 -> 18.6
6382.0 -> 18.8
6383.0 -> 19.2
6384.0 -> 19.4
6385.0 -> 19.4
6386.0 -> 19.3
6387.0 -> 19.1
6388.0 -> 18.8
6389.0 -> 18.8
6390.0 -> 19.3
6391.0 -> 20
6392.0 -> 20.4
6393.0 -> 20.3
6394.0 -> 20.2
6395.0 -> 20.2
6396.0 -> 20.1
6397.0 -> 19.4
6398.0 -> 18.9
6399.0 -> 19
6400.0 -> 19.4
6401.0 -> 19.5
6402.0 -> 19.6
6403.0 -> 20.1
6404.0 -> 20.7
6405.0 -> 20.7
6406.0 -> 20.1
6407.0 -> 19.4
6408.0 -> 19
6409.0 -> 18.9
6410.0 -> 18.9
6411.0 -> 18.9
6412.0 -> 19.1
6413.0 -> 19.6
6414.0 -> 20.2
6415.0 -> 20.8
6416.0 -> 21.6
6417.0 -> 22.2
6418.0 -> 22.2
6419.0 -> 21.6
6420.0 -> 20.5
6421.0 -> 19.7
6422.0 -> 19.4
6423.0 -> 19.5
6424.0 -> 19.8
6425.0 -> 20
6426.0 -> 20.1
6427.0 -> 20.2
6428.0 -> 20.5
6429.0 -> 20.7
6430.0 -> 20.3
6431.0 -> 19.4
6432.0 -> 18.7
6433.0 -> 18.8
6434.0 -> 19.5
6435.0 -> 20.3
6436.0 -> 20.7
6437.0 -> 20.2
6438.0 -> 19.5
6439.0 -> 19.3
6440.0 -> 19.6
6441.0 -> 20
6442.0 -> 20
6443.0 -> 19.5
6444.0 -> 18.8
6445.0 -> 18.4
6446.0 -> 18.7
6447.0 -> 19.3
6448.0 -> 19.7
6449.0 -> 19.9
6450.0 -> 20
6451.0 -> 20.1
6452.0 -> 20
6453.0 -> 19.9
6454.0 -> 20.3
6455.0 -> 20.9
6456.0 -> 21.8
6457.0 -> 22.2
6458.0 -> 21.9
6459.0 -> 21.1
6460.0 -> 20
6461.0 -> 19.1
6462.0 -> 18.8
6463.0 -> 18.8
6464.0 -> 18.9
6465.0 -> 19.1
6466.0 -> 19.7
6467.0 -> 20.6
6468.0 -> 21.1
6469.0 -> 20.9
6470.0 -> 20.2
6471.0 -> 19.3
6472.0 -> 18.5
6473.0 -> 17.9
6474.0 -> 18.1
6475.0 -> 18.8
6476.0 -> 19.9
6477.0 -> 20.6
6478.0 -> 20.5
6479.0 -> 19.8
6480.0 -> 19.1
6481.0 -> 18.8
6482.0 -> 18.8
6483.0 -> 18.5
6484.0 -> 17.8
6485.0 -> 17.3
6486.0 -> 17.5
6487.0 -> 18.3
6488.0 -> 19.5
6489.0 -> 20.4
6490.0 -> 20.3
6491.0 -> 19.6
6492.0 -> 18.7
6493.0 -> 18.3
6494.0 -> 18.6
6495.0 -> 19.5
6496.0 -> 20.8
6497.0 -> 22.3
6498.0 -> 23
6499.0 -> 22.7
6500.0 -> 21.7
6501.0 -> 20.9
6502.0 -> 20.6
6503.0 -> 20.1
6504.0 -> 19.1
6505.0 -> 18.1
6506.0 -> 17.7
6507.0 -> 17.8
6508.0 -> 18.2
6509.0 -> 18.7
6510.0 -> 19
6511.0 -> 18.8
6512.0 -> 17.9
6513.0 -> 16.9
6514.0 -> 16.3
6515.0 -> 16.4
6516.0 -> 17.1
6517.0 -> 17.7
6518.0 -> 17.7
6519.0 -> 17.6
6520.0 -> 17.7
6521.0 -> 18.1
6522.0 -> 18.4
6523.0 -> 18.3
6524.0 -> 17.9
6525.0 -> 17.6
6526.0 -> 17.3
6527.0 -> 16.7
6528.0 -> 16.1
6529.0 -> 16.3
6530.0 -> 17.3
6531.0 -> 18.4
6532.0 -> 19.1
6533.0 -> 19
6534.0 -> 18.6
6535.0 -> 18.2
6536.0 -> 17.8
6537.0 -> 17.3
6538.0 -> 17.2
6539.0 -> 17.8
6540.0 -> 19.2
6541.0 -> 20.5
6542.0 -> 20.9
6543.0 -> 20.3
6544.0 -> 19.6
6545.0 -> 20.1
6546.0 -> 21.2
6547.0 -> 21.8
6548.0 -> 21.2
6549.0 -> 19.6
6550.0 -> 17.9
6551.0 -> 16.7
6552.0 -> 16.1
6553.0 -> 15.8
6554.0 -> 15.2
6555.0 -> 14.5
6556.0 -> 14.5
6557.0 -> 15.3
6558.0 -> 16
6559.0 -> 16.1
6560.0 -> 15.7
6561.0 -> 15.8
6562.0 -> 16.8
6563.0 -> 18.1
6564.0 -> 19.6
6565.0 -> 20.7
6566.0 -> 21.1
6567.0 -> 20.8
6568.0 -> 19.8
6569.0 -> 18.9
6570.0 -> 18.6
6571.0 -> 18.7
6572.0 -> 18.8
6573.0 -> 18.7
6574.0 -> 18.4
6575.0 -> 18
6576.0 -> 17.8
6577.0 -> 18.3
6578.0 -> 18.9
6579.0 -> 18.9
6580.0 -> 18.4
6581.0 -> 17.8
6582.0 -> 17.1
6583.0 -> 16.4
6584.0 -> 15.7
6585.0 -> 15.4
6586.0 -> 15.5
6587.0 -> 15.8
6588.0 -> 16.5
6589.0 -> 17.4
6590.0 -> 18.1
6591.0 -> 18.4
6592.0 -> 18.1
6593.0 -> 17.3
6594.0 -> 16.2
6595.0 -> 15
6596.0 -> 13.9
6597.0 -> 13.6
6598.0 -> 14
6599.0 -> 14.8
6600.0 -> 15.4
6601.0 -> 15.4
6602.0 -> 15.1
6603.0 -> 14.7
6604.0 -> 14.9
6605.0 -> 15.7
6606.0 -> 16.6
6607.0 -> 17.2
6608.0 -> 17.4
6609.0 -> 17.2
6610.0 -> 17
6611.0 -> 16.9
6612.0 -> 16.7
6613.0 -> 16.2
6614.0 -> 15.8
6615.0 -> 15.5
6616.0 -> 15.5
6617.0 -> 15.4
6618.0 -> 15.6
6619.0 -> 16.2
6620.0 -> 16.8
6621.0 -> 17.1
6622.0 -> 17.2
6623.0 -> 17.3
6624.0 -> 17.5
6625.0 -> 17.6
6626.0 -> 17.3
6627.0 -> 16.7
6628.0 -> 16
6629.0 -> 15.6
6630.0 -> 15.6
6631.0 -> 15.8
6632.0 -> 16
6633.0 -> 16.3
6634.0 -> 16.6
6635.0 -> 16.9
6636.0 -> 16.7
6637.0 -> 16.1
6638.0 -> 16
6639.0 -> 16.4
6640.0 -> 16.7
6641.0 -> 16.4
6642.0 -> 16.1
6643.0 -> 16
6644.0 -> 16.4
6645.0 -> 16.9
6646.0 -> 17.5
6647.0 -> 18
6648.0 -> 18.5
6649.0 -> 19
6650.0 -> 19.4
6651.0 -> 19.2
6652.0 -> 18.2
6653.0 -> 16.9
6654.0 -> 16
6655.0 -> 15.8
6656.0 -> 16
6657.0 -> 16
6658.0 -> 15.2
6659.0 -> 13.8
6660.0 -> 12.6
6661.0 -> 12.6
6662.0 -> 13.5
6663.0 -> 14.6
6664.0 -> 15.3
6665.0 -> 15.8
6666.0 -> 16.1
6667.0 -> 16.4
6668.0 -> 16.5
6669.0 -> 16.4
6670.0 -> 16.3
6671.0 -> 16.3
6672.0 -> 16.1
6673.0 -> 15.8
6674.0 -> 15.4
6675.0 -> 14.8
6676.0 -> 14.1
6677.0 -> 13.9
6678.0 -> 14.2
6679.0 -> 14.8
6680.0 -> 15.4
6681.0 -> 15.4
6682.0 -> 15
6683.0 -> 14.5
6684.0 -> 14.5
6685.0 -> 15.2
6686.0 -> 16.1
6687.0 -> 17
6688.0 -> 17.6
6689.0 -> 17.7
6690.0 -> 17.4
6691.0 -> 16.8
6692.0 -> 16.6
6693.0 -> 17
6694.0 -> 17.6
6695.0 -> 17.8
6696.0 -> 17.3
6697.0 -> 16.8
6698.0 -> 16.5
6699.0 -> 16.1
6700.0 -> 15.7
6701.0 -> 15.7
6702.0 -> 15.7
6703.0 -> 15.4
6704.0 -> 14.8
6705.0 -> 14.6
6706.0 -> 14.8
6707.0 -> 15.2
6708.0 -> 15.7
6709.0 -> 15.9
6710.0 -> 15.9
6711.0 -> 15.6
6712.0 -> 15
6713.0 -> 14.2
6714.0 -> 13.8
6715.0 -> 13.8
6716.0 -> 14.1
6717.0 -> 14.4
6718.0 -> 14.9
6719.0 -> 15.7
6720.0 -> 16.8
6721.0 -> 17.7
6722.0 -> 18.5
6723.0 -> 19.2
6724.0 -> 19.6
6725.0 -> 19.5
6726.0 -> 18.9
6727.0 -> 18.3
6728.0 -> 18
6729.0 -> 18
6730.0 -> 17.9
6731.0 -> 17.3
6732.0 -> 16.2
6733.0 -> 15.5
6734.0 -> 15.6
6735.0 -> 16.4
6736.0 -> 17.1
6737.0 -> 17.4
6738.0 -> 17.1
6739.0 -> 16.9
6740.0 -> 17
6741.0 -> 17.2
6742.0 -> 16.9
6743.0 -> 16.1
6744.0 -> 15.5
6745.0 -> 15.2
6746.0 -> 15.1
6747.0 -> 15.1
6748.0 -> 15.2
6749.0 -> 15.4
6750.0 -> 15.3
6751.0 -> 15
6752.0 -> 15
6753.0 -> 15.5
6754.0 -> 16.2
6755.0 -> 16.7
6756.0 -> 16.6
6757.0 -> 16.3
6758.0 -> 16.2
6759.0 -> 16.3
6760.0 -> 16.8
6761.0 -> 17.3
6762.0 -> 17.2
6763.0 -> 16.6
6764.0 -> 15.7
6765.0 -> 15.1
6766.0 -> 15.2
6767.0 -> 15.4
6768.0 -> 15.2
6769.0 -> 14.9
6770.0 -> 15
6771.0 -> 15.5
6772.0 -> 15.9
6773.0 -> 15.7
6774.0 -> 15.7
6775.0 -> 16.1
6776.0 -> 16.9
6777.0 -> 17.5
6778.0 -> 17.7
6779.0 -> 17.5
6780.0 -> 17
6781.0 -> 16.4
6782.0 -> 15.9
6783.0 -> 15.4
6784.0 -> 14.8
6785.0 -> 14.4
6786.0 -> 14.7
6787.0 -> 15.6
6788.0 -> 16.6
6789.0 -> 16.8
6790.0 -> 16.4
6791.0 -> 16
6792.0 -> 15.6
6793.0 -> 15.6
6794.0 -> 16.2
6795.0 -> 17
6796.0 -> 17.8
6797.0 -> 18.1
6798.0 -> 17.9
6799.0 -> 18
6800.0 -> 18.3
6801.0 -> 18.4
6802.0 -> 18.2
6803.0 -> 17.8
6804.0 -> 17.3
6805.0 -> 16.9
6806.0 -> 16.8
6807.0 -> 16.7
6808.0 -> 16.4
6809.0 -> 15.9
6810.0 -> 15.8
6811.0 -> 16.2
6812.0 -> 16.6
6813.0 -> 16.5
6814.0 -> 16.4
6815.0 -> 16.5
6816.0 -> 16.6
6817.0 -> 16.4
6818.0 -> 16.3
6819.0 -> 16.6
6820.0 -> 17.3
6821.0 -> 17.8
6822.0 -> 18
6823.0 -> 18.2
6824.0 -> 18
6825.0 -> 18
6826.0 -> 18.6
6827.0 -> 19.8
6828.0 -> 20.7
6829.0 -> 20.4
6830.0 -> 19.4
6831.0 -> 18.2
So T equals 0.083 mag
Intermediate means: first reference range 19.5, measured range 15.6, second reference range 16.3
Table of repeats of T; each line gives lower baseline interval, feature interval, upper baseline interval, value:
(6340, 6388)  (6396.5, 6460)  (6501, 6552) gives -0.09 mag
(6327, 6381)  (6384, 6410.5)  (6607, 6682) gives -0.10 mag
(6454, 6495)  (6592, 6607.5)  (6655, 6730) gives 0.13 mag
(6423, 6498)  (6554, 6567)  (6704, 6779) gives 0.08 mag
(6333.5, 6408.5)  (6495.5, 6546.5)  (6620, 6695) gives -0.08 mag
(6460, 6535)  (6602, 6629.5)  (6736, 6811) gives 0.09 mag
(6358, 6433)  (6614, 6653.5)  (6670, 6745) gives 0.01 mag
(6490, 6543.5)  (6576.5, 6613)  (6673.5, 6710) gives 0.06 mag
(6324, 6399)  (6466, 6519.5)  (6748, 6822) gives -0.07 mag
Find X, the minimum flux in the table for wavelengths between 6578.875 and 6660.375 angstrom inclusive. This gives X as 12.6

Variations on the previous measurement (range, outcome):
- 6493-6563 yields 14.5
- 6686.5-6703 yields 15.4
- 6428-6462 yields 18.4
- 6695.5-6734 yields 13.8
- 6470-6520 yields 16.3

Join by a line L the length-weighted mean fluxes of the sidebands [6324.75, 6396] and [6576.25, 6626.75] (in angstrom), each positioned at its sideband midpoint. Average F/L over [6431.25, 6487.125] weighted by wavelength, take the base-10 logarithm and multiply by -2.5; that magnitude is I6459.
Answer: -0.11 mag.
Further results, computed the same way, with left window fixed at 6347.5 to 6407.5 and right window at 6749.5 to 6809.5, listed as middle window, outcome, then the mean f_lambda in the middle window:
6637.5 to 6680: 0.07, 16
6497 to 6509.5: -0.11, 20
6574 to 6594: 0.01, 17.4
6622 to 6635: 0.05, 16.6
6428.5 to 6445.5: -0.07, 19.6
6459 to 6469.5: -0.08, 19.8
